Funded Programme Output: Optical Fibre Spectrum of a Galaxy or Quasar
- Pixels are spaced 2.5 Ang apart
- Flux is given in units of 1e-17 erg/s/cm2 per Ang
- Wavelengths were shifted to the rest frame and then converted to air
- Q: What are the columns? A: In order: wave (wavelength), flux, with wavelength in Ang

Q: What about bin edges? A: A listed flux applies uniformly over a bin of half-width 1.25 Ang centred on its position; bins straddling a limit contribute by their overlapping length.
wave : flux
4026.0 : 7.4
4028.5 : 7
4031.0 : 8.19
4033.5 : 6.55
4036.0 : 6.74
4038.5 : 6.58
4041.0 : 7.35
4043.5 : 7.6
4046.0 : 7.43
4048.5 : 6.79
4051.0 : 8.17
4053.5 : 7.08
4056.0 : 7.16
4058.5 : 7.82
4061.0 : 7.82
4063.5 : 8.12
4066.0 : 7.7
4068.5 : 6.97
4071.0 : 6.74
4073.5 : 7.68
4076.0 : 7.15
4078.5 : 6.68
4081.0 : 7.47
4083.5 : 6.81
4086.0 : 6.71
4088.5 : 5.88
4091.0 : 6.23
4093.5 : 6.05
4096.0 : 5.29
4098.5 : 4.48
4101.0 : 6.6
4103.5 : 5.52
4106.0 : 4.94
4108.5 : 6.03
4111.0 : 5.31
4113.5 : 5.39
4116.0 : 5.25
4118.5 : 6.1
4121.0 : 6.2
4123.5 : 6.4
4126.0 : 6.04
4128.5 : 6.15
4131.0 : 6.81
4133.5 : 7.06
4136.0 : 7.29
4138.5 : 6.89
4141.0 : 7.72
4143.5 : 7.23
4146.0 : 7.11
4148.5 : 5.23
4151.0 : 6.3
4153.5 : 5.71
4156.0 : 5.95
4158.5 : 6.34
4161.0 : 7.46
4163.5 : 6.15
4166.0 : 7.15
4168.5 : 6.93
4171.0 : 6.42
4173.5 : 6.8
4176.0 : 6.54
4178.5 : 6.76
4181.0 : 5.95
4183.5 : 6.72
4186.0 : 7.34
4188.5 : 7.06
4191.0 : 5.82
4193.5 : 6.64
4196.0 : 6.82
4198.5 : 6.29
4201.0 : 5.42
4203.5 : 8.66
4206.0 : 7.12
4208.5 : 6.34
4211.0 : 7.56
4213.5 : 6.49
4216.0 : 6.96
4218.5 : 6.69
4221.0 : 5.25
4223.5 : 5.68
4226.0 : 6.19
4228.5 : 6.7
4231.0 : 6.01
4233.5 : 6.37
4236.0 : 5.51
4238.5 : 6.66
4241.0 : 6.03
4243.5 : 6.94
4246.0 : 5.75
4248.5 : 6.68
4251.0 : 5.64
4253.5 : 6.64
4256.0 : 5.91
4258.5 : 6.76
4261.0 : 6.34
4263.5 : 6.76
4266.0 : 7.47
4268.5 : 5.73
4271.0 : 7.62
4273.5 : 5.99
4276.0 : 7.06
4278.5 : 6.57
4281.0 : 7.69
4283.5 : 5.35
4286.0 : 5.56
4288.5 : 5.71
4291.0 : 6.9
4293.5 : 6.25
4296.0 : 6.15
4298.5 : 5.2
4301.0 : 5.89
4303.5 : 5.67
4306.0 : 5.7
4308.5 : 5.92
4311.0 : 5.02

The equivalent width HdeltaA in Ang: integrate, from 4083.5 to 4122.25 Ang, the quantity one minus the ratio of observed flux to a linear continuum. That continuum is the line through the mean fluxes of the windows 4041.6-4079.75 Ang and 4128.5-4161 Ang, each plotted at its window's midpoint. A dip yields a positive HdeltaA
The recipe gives 6.9 Ang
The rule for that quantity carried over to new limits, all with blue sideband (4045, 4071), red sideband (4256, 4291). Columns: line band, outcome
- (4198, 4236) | 1.52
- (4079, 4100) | 3.41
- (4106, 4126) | 3.99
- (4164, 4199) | 1.31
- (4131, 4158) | 1.66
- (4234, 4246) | 0.75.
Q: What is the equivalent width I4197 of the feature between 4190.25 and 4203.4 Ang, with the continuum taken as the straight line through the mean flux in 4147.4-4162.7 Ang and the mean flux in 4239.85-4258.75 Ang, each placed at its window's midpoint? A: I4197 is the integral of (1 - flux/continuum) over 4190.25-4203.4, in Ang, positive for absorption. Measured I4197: -0.4 Ang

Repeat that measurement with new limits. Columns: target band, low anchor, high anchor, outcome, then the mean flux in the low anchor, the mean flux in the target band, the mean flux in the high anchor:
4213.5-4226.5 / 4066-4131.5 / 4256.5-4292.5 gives 0.5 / 6.21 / 6.18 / 6.52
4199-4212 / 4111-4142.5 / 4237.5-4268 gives -1.1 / 6.4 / 6.97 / 6.45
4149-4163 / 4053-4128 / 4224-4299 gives 0.3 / 6.44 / 6.28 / 6.34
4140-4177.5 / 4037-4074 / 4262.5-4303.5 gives 1.7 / 7.39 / 6.6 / 6.35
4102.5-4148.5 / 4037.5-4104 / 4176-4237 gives 3.2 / 6.9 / 6.28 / 6.52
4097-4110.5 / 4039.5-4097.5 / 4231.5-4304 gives 2.8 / 7.06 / 5.5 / 6.31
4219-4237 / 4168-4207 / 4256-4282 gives 1.9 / 6.7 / 6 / 6.75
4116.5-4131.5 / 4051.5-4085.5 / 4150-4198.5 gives 1.6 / 7.33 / 6.21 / 6.57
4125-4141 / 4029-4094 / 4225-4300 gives 0.1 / 7.14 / 6.8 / 6.34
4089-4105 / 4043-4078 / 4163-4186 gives 3.3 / 7.43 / 5.69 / 6.66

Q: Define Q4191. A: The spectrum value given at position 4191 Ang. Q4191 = 5.82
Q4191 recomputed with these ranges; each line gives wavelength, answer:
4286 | 5.56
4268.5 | 5.73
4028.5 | 7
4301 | 5.89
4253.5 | 6.64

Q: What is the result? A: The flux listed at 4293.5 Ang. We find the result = 6.25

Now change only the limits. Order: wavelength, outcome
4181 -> 5.95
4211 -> 7.56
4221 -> 5.25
